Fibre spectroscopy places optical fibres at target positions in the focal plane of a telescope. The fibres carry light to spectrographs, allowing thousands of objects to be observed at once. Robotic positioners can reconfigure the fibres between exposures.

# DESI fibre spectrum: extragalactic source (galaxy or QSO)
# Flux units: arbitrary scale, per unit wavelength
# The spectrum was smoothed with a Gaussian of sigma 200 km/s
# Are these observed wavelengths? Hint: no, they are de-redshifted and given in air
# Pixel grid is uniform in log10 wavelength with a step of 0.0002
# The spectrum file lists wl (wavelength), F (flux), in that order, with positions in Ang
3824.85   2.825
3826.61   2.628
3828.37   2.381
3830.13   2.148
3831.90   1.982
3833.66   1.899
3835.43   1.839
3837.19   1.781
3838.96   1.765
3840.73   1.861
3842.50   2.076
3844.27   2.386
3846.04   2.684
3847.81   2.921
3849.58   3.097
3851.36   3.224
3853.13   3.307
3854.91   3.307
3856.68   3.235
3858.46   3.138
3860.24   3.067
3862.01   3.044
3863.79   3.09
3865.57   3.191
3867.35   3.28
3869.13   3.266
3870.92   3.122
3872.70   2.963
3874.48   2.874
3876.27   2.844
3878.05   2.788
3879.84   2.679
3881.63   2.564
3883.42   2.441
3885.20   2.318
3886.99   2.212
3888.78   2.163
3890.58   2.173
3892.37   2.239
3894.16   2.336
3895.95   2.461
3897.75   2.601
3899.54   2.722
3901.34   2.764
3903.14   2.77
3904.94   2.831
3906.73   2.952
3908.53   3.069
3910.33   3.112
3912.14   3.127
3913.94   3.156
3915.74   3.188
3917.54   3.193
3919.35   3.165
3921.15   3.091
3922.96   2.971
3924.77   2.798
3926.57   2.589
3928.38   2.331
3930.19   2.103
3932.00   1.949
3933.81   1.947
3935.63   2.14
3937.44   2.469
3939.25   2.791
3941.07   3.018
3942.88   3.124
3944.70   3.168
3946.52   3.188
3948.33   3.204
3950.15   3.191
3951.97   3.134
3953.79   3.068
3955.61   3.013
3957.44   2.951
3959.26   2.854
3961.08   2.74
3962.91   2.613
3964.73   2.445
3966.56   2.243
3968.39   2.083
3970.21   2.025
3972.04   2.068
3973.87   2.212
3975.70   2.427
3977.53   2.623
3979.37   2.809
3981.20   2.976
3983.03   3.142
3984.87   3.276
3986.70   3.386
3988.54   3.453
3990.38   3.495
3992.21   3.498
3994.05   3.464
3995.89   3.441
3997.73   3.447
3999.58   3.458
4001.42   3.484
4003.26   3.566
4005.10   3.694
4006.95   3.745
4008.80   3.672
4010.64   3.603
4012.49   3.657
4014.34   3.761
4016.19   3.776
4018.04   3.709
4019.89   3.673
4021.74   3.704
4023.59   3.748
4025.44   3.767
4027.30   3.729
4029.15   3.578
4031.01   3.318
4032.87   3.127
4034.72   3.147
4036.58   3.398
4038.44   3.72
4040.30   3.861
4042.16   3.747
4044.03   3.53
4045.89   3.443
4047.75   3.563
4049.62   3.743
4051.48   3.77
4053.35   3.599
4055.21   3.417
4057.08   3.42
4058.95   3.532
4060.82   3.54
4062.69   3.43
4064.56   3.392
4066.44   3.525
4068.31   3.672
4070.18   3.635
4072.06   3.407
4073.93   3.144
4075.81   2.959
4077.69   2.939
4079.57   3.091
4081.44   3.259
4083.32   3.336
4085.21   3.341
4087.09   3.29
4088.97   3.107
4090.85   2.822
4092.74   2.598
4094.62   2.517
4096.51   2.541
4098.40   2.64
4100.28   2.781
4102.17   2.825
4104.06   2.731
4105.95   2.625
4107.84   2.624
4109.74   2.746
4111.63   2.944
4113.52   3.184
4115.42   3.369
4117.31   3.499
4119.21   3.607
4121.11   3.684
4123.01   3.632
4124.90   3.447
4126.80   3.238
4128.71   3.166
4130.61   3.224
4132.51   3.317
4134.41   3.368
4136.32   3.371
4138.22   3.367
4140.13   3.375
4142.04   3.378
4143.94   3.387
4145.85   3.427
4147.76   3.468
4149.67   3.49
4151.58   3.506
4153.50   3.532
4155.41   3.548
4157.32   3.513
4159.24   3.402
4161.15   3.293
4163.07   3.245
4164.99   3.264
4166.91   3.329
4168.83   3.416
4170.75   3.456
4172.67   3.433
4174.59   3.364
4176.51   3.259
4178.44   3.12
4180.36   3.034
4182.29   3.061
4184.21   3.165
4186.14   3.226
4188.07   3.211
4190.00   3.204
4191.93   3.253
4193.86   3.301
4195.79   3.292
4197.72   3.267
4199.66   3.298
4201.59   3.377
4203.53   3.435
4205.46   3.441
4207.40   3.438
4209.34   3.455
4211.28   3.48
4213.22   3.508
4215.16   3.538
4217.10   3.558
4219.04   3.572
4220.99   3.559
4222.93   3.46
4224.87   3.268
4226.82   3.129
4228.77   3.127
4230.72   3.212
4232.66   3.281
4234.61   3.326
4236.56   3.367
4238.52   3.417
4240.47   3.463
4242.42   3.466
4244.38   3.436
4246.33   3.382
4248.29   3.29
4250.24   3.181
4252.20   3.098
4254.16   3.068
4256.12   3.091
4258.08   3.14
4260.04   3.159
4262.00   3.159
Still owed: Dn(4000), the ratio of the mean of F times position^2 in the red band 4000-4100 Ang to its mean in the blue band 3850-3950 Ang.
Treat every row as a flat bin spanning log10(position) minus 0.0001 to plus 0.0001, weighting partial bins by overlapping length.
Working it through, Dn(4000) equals 1.3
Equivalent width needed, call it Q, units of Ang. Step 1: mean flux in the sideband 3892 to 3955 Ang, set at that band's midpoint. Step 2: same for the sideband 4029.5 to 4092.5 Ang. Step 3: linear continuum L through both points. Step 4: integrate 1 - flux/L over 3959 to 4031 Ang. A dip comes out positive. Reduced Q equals -2.1 Ang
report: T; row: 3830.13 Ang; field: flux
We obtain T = 2.148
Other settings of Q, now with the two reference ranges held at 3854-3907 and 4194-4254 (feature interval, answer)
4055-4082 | -2.2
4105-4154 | -1.5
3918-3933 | 1.1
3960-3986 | 3.4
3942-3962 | -1.1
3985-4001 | -2.6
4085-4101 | 1.6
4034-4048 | -2.3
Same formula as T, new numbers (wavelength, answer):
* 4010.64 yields 3.603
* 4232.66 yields 3.281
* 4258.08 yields 3.14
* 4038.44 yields 3.72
